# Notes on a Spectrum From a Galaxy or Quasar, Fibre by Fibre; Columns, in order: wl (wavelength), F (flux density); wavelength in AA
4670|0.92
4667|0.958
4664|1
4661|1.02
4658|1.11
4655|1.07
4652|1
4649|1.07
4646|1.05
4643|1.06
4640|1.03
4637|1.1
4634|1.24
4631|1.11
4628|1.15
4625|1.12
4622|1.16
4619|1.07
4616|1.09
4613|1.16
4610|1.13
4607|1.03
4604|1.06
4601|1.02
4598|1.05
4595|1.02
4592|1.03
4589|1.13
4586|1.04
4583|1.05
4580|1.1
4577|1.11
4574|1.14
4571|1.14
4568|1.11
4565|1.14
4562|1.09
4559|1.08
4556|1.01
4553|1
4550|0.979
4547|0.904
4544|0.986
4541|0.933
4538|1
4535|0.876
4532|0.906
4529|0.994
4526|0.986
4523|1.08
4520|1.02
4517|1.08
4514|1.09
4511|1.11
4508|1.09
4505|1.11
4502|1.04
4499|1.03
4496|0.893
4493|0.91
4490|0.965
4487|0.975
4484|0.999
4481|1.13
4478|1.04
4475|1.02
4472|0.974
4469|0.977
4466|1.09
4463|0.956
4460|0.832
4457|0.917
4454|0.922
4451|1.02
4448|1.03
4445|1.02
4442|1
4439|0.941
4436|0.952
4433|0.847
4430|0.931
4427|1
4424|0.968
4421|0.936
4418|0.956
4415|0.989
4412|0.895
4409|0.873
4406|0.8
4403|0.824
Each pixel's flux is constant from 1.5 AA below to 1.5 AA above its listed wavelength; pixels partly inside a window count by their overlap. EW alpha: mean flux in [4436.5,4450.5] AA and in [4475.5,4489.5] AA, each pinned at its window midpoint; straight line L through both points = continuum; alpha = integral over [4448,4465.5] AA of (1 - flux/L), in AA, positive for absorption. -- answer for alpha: 1.0 AA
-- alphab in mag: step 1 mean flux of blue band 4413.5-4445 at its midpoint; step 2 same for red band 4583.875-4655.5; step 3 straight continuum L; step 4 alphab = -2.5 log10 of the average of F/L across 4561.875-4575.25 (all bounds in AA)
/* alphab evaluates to -0.08 mag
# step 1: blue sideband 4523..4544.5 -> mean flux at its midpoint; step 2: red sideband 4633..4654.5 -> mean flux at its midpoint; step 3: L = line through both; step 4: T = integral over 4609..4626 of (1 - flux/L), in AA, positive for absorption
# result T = -1.2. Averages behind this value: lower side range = 0.962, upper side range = 1.07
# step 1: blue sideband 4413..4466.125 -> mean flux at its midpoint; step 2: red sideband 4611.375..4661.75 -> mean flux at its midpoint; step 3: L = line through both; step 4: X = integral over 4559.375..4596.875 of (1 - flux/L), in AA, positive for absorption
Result -1.3 AA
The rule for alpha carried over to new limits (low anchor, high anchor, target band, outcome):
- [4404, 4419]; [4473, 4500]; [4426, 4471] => -0.8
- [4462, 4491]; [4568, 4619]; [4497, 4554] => 1.7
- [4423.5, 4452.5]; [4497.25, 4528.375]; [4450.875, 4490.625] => 0.9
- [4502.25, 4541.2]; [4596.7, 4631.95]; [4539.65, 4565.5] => 1.0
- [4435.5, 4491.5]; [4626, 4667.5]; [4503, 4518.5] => -1.3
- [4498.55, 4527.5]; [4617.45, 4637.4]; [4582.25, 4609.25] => 1.6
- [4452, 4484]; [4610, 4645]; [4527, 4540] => 1.2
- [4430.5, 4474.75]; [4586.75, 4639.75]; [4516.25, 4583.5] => 0.9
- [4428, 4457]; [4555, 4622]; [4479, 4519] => -0.9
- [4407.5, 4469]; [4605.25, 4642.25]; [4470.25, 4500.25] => 0.0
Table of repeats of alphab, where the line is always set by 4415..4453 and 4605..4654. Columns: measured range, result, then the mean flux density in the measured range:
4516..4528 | -0.01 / 1.04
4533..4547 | 0.10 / 0.942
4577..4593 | -0.01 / 1.07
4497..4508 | -0.05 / 1.06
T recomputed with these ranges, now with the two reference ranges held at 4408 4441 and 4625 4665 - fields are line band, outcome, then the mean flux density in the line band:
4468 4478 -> -0.3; 0.998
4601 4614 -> -0.3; 1.08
